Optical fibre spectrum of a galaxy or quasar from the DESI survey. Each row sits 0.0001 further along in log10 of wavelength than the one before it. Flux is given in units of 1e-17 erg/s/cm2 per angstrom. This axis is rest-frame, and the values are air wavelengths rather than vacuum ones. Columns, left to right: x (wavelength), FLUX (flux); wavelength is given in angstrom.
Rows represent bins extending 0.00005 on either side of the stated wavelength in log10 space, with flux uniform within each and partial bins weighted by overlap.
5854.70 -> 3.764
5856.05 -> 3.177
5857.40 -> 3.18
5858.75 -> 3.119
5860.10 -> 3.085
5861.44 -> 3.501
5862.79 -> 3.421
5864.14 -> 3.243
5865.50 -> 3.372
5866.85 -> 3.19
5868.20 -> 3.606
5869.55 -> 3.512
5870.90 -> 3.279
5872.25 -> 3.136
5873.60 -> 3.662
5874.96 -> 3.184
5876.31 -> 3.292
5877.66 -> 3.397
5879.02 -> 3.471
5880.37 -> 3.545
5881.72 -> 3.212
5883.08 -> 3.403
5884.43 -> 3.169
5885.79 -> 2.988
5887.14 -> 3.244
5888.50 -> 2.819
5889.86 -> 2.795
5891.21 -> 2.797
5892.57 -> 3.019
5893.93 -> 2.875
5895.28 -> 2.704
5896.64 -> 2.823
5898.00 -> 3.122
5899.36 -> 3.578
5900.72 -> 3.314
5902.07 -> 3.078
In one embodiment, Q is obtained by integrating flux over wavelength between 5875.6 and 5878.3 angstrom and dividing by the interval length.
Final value 3.35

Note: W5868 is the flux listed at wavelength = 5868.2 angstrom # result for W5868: 3.606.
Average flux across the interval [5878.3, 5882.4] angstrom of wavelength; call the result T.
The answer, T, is 3.41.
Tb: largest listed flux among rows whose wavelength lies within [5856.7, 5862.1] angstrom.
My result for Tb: 3.501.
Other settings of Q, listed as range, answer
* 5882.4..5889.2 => 3.12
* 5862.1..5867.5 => 3.3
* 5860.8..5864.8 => 3.39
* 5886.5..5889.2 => 3.02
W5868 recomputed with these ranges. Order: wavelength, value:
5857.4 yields 3.18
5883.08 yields 3.403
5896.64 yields 2.823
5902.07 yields 3.078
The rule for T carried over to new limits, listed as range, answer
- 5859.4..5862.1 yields 3.3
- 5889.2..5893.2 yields 2.87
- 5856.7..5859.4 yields 3.15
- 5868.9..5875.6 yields 3.35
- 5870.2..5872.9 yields 3.22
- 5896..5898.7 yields 2.97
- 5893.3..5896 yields 2.79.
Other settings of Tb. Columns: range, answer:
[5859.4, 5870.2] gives 3.606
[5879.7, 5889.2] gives 3.545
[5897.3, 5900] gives 3.578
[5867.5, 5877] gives 3.662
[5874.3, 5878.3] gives 3.397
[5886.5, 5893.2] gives 3.244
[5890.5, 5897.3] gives 3.019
